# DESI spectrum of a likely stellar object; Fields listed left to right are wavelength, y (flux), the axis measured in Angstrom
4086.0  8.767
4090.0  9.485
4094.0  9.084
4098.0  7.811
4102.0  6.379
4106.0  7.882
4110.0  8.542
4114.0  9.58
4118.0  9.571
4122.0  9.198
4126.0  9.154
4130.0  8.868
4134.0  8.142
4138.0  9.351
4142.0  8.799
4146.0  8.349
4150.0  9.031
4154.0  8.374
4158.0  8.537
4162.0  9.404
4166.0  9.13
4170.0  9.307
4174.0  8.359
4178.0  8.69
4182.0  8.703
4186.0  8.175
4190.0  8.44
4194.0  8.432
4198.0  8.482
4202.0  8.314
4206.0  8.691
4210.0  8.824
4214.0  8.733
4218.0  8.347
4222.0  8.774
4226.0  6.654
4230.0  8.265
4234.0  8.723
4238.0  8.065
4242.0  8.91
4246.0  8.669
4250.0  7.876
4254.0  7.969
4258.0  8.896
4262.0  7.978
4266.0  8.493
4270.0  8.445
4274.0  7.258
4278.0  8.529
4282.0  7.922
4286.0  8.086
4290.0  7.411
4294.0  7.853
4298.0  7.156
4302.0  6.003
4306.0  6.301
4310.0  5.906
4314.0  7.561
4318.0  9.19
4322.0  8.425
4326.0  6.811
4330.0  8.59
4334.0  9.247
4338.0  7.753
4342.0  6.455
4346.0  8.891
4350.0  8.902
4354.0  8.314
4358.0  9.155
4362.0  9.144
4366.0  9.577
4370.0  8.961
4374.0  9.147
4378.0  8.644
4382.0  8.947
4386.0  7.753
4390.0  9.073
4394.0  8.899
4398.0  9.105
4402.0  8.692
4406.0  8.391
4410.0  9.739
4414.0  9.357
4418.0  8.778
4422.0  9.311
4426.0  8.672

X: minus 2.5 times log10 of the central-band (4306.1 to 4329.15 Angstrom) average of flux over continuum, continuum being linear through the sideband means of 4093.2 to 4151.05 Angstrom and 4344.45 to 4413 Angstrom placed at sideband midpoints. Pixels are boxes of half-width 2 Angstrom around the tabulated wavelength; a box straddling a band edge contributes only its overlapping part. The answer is 0.18 mag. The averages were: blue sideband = 8.63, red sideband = 8.91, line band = 7.52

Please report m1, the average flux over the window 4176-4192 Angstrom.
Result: 8.5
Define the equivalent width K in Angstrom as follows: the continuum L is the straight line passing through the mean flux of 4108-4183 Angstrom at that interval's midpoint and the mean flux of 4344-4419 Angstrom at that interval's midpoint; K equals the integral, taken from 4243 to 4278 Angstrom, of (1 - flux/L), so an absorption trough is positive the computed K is 2.6 Angstrom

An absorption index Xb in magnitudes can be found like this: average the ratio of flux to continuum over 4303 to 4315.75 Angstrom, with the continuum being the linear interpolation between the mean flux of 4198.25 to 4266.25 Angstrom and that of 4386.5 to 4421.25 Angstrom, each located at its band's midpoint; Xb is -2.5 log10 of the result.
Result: 0.30 mag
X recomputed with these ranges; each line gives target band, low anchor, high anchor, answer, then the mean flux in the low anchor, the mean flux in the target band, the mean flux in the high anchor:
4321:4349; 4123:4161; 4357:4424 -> 0.11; 8.76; 8.04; 8.98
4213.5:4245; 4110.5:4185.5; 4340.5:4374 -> 0.07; 8.9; 8.3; 8.74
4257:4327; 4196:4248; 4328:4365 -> 0.11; 8.42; 7.67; 8.52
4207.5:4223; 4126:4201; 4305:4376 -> -0.01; 8.71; 8.66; 8.27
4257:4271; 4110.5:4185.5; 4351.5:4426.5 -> 0.06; 8.9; 8.42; 8.93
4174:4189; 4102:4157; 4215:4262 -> 0.00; 8.74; 8.5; 8.28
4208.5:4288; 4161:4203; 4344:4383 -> 0.06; 8.67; 8.27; 8.97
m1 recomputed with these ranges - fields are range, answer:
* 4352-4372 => 9.03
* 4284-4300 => 7.63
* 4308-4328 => 7.58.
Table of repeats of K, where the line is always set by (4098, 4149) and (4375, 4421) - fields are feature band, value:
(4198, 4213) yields 0.17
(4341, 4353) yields 0.80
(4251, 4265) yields 0.76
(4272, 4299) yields 3.09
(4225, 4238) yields 1.07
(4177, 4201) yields 0.59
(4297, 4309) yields 3.28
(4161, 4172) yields -0.77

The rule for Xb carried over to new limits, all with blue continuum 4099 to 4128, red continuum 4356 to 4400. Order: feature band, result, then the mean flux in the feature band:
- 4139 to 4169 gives -0.02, 8.84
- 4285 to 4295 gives 0.14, 7.75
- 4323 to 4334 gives 0.11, 8.05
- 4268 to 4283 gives 0.10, 8.05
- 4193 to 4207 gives 0.03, 8.47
